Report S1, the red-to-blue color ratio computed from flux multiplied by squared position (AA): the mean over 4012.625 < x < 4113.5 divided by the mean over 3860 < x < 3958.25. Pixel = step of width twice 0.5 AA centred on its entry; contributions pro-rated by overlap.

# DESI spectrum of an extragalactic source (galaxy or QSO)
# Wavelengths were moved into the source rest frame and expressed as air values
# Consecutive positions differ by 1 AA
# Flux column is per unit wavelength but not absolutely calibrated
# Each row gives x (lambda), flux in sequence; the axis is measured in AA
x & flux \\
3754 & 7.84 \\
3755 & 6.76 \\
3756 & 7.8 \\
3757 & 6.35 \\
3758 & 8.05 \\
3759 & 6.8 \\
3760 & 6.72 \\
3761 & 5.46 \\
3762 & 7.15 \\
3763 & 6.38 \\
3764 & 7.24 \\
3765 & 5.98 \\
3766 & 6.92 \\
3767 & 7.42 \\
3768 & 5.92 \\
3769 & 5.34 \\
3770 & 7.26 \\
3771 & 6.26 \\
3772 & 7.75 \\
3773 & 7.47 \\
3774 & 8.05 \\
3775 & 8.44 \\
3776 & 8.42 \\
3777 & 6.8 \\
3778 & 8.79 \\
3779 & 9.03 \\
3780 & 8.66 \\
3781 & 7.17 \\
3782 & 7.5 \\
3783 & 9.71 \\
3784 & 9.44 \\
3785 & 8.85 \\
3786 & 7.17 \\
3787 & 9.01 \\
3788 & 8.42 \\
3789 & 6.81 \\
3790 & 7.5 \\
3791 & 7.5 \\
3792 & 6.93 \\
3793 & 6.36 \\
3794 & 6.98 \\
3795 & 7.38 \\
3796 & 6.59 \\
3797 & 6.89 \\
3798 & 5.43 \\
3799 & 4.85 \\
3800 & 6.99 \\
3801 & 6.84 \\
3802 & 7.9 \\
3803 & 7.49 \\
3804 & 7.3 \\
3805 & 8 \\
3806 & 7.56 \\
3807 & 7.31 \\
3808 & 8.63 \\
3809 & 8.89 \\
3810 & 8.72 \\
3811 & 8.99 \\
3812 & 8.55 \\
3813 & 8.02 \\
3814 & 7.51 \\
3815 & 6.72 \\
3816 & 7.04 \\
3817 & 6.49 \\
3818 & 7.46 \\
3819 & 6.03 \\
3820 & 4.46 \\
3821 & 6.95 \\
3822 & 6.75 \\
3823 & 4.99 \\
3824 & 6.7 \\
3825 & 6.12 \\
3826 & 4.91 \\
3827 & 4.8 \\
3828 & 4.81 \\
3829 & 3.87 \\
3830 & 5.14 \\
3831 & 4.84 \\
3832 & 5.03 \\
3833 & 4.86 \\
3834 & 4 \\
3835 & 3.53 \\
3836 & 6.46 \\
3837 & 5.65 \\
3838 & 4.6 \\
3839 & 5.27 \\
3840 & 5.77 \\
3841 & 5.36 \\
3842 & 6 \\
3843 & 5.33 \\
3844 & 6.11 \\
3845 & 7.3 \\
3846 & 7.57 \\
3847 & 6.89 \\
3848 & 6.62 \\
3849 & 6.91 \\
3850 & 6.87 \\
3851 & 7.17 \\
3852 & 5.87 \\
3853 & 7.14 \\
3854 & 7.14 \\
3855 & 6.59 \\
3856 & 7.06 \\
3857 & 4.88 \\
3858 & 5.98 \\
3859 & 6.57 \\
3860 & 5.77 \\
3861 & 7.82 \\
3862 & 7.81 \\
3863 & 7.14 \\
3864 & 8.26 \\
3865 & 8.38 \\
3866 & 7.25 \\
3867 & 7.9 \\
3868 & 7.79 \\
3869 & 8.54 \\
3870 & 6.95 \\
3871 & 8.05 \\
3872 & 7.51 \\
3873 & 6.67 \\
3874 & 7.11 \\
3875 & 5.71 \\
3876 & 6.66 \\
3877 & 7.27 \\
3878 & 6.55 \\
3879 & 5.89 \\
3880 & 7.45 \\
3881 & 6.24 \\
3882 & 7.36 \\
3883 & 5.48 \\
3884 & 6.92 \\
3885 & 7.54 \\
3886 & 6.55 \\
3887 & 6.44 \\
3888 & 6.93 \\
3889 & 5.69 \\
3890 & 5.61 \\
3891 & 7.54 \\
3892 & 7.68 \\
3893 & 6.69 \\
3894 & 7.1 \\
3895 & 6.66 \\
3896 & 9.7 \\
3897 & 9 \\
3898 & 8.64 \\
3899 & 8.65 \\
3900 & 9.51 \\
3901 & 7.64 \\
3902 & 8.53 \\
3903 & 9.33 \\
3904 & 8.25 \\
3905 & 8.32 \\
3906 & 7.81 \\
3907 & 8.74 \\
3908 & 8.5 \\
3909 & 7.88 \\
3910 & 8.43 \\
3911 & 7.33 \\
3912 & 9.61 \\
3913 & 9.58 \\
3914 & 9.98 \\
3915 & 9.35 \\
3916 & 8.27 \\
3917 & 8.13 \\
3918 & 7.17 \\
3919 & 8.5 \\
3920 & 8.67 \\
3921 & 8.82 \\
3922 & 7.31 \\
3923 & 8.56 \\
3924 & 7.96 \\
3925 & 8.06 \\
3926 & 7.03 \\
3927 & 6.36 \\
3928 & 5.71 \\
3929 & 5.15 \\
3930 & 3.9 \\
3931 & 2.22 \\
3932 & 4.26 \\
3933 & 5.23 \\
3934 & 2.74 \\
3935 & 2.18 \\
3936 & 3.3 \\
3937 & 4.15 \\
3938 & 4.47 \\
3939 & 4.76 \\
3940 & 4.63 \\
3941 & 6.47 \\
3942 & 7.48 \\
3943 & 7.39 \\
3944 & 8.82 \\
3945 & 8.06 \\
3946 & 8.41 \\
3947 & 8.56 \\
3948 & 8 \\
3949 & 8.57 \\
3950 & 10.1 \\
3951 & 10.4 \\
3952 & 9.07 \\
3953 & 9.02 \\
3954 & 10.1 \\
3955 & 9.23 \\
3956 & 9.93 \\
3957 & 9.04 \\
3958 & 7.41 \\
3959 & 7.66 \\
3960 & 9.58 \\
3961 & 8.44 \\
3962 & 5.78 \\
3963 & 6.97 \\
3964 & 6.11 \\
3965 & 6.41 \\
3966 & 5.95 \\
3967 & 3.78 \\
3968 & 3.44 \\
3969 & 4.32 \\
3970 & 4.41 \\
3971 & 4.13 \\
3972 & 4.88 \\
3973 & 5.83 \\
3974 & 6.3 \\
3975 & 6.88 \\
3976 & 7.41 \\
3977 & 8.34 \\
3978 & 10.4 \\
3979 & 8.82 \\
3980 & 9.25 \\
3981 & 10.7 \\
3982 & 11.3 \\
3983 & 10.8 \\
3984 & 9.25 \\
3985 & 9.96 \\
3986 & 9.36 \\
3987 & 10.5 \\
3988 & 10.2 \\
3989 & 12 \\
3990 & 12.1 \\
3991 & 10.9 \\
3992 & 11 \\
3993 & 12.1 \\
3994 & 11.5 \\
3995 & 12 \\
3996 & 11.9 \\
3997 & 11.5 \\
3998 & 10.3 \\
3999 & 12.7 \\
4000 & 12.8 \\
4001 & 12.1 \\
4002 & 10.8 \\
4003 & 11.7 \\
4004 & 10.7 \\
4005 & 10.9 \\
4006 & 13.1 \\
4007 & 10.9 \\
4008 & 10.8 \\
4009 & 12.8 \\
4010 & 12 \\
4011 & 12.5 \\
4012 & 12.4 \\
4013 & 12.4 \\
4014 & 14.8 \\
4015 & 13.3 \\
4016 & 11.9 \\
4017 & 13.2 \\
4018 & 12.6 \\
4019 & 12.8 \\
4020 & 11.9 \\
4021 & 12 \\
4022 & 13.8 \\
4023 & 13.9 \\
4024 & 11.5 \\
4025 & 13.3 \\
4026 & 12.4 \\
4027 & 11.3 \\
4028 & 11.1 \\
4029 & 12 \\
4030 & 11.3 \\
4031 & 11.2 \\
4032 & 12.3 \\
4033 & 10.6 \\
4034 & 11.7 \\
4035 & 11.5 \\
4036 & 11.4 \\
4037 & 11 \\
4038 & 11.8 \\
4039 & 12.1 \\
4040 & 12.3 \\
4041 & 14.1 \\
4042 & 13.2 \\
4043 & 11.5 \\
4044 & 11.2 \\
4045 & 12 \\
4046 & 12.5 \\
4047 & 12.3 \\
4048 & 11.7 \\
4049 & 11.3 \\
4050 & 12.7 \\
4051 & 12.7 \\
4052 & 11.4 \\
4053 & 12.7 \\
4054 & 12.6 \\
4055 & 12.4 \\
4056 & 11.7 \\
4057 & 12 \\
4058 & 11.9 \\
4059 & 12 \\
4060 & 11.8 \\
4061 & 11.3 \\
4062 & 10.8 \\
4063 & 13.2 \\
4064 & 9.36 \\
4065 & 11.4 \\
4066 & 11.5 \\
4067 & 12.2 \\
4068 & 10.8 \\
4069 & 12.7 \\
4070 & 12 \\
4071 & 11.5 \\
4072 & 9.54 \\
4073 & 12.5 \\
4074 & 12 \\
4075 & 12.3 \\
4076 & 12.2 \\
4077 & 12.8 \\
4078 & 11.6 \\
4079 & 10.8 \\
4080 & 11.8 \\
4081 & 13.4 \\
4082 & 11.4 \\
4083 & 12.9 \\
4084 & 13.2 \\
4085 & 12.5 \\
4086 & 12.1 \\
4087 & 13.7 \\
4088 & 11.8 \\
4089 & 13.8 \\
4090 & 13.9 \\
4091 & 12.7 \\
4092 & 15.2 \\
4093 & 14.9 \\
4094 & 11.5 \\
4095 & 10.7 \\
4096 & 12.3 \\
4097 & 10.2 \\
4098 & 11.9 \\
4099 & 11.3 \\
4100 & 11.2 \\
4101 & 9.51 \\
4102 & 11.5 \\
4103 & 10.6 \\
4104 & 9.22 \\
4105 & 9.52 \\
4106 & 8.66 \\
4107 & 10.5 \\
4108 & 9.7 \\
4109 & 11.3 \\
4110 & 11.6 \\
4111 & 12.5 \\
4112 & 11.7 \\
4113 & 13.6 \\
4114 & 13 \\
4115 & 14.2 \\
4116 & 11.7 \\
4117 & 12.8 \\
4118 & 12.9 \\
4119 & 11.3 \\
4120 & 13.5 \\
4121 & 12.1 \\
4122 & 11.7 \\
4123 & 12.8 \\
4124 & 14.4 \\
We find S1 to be 1.75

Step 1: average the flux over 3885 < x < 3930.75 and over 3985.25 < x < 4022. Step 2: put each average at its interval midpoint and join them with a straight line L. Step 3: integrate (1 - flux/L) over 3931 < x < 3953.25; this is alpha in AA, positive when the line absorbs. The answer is 6.7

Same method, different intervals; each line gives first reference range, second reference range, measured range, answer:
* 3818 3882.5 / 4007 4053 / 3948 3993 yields 8.4 AA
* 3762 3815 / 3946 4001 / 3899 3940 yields 6.9 AA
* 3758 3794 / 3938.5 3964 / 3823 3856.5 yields 8.2 AA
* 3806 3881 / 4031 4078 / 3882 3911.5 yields 0.9 AA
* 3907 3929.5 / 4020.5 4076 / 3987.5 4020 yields -4.2 AA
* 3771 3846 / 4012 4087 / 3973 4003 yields 1.0 AA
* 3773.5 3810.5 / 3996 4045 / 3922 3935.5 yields 6.4 AA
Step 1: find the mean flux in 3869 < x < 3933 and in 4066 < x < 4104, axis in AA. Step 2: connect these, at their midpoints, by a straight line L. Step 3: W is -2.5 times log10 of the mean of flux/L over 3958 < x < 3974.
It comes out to 0.46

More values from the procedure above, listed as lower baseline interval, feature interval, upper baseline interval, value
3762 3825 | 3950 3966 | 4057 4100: 0.20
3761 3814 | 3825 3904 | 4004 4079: 0.31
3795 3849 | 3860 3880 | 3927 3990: -0.10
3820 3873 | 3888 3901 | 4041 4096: -0.02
